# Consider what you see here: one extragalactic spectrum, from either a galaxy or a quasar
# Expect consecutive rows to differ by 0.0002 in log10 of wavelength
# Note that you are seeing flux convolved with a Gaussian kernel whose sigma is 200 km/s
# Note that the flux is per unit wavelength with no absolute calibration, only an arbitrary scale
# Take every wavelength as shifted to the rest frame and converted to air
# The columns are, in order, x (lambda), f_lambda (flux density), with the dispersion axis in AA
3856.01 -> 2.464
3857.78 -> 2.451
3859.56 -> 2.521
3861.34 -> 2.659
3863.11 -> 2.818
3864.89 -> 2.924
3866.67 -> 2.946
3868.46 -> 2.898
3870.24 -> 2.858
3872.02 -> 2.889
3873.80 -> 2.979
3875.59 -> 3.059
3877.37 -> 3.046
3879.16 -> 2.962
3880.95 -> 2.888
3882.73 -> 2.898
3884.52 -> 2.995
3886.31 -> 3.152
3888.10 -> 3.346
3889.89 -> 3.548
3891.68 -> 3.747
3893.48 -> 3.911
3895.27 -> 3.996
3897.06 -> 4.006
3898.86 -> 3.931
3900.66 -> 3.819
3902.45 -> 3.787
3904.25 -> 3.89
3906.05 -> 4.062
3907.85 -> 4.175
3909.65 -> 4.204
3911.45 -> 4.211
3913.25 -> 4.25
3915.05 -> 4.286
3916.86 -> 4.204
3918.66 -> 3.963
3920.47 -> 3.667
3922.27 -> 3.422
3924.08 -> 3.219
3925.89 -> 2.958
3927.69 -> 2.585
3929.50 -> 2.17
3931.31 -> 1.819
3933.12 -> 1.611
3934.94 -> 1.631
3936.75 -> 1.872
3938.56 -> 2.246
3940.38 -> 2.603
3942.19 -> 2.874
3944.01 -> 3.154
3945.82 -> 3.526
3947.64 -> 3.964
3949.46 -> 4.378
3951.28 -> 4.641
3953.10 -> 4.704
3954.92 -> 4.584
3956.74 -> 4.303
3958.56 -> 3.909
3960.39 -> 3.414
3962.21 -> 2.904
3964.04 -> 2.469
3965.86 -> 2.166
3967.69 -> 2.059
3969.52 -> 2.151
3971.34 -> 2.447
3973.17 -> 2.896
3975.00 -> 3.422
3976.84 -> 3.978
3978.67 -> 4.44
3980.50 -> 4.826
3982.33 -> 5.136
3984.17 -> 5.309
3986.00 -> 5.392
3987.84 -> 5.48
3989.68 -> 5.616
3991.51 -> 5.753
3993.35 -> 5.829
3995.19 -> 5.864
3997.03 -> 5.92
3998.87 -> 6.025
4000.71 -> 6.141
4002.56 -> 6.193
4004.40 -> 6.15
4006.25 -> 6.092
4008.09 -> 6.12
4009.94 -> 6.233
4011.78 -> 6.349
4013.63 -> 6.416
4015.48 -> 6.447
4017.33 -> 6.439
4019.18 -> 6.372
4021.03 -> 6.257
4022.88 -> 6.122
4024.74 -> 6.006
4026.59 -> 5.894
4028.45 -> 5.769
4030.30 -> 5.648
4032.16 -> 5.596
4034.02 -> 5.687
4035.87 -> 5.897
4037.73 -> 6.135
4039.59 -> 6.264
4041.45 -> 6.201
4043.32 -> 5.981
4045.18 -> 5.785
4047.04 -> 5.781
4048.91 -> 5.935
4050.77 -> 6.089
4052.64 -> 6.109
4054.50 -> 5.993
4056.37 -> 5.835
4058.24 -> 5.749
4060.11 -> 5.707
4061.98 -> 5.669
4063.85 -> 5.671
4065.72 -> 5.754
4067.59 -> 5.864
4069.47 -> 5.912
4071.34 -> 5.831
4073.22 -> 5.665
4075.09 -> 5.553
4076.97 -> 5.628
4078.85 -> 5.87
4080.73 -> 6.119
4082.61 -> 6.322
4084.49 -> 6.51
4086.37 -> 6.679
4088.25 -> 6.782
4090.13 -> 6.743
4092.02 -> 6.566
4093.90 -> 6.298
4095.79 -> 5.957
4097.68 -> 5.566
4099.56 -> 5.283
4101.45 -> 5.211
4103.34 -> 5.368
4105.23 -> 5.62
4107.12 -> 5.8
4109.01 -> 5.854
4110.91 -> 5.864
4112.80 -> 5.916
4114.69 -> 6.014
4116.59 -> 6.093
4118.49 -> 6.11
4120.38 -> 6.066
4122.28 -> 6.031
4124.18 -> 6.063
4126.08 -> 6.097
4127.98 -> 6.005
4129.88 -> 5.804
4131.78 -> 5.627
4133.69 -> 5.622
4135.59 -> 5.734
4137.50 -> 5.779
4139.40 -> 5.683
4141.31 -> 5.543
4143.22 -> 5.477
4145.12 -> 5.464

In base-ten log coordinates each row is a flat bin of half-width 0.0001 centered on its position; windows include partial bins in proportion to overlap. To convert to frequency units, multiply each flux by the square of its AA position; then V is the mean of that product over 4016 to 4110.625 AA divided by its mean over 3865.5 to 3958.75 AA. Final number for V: 1.9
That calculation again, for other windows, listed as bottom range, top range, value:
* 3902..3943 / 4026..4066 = 1.96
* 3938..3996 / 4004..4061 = 1.57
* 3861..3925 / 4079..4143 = 1.90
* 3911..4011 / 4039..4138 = 1.56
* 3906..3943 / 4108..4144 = 2.08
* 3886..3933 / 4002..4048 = 1.79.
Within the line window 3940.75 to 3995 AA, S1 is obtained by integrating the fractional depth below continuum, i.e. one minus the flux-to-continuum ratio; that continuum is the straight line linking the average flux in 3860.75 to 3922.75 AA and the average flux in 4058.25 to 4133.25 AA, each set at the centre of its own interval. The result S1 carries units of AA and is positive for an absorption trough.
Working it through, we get 5.21 AA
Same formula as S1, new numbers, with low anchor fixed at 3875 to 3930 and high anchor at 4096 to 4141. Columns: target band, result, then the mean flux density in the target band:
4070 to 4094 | -3.41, 6.19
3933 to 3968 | 7.47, 3.2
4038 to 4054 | -3.10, 6.02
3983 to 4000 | -4.53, 5.69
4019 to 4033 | -3.18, 5.94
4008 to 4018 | -3.49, 6.35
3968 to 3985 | 2.24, 3.78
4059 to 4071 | -1.20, 5.77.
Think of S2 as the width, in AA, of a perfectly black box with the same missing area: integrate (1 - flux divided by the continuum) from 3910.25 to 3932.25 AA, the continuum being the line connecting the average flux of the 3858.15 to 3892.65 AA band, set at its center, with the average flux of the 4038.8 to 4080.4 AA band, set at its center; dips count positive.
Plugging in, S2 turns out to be 1.7 AA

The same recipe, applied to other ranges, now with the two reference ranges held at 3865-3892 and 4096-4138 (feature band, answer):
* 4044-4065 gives -3.17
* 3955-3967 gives 2.19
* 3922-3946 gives 7.79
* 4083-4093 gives -2.14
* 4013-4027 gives -4.69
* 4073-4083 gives -0.92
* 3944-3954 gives -0.69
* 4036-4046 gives -2.30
